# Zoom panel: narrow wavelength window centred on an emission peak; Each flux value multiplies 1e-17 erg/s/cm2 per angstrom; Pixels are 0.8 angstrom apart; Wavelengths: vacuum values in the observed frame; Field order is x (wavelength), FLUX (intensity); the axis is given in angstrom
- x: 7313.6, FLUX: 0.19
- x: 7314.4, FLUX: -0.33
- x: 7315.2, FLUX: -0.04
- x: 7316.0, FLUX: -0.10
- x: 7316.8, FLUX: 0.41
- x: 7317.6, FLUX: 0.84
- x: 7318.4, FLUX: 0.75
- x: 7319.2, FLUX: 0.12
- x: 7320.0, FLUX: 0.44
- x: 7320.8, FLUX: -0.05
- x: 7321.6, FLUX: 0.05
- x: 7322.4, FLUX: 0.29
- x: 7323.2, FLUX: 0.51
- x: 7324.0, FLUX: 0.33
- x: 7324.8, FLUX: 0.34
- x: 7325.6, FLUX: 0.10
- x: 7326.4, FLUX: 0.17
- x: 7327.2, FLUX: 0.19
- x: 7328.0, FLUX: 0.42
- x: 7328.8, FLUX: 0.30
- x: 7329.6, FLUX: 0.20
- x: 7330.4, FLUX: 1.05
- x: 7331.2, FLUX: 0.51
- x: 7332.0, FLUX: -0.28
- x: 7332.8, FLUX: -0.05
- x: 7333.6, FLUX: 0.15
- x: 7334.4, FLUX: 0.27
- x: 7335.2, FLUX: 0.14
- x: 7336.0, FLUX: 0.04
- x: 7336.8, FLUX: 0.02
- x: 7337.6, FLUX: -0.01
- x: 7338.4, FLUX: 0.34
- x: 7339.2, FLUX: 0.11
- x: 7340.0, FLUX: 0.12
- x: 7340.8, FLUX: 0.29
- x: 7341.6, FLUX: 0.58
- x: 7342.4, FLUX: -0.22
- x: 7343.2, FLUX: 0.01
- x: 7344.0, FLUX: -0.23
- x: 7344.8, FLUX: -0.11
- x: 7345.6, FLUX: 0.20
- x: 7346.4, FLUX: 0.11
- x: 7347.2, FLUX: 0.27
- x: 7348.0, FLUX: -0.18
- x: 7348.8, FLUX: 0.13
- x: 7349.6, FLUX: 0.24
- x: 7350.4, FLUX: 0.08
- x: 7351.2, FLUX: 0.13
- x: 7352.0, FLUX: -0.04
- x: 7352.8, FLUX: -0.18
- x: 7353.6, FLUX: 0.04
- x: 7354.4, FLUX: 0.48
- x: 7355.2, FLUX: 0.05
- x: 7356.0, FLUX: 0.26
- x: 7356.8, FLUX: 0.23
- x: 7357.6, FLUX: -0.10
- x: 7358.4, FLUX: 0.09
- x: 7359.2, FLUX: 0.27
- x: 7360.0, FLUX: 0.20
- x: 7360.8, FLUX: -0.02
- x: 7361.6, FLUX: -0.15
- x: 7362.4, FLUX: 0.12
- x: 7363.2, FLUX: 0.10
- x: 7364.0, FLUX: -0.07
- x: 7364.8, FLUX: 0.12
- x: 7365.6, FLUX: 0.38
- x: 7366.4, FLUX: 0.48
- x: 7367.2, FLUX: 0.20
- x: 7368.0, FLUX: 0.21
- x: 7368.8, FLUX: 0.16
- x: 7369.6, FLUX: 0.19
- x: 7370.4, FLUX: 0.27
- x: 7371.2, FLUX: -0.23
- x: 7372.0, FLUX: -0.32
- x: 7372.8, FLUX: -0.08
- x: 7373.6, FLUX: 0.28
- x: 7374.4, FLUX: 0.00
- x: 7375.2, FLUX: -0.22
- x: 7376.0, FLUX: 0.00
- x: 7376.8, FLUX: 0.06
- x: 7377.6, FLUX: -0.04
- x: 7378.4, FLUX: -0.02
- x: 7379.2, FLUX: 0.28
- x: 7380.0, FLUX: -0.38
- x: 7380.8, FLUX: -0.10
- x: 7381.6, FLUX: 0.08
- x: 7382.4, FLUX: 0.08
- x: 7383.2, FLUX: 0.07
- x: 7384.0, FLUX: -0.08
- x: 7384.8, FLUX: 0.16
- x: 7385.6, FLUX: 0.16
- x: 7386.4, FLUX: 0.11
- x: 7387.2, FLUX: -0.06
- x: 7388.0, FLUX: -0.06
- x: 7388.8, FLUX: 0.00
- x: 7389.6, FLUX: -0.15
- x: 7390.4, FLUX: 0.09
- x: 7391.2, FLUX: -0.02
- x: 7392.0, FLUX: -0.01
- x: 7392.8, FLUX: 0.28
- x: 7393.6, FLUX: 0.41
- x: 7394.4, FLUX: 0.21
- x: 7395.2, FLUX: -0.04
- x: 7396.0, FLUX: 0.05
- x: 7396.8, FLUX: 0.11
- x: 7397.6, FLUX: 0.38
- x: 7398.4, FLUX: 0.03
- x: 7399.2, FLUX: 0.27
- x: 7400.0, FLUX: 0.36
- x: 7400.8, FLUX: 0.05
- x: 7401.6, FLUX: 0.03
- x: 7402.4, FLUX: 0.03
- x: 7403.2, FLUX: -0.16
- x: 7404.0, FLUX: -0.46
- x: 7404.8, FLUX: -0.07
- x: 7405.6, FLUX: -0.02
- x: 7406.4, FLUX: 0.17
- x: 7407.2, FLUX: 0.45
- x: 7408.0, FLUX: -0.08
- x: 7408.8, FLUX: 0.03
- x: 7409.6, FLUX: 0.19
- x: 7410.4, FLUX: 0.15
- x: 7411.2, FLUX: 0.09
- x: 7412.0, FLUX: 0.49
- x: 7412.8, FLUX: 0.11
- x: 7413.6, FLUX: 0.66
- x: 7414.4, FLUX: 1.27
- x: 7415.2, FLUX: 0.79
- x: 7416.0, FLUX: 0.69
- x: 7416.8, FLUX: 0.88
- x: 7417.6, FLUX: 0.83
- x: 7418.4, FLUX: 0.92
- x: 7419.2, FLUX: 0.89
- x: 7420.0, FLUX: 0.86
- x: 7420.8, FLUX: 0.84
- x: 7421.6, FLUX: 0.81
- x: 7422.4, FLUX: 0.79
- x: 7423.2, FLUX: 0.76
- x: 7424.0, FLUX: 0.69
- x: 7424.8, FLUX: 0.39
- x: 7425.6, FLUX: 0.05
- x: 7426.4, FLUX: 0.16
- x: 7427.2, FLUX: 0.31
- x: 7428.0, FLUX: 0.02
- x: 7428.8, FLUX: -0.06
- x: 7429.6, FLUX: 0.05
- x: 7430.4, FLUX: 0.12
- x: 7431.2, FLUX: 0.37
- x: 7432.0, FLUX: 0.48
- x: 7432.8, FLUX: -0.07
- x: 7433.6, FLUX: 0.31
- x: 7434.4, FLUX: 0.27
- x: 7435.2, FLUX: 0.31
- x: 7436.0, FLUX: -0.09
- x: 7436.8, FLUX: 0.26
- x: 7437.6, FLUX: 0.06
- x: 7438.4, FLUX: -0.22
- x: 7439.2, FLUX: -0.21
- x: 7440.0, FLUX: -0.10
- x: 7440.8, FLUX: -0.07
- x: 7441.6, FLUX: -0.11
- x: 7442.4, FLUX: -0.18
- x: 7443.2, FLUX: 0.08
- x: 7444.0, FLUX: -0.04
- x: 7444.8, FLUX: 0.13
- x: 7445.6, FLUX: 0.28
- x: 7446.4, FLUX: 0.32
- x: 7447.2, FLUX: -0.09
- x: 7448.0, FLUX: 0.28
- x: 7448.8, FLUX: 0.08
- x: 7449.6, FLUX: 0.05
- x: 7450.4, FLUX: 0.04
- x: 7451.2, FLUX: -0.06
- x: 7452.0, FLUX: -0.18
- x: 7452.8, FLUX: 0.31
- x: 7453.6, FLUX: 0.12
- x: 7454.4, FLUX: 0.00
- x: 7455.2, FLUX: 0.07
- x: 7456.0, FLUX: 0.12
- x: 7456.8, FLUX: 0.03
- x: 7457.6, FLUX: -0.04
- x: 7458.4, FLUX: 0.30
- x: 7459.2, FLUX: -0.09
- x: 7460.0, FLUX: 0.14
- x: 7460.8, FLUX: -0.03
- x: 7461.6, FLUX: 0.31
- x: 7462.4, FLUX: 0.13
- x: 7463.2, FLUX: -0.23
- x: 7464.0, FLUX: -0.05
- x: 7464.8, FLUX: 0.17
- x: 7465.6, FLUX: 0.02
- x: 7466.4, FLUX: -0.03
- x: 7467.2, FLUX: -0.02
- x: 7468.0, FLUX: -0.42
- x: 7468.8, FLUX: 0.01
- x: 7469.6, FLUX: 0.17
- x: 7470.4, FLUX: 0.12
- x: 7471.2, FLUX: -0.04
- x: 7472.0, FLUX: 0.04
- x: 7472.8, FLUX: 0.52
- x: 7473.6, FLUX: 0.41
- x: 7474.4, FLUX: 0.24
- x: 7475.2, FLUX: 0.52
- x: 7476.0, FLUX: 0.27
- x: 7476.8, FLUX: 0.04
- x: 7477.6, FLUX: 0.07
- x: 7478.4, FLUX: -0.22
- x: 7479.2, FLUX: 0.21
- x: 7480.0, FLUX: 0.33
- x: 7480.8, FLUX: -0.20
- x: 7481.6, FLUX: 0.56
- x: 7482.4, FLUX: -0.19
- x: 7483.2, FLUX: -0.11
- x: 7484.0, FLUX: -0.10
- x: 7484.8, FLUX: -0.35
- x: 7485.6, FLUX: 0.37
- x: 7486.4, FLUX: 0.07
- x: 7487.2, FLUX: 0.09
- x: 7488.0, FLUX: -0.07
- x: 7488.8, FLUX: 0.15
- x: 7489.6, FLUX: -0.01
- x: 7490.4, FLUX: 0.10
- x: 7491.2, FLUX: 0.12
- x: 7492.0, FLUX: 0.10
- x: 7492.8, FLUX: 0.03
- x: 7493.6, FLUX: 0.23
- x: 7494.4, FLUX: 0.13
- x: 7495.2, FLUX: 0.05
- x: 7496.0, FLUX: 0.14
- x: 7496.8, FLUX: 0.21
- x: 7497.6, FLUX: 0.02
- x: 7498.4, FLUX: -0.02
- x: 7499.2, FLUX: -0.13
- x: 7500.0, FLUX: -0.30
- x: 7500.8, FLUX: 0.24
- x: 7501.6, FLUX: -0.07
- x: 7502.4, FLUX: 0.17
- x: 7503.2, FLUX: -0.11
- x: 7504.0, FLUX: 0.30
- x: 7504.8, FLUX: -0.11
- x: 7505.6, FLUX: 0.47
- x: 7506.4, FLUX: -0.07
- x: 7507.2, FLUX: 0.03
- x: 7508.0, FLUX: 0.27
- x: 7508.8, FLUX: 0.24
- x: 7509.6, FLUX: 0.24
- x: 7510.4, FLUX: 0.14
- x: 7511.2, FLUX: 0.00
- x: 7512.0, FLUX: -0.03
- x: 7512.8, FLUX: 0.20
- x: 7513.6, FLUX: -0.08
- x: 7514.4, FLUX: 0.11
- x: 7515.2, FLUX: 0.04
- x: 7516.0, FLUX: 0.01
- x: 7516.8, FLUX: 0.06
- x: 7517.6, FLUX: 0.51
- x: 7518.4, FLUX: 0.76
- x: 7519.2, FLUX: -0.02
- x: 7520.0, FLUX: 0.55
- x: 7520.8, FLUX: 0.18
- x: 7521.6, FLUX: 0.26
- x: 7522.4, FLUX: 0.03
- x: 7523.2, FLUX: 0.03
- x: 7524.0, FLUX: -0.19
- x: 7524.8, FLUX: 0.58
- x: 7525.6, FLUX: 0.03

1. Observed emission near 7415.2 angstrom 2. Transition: [O II]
